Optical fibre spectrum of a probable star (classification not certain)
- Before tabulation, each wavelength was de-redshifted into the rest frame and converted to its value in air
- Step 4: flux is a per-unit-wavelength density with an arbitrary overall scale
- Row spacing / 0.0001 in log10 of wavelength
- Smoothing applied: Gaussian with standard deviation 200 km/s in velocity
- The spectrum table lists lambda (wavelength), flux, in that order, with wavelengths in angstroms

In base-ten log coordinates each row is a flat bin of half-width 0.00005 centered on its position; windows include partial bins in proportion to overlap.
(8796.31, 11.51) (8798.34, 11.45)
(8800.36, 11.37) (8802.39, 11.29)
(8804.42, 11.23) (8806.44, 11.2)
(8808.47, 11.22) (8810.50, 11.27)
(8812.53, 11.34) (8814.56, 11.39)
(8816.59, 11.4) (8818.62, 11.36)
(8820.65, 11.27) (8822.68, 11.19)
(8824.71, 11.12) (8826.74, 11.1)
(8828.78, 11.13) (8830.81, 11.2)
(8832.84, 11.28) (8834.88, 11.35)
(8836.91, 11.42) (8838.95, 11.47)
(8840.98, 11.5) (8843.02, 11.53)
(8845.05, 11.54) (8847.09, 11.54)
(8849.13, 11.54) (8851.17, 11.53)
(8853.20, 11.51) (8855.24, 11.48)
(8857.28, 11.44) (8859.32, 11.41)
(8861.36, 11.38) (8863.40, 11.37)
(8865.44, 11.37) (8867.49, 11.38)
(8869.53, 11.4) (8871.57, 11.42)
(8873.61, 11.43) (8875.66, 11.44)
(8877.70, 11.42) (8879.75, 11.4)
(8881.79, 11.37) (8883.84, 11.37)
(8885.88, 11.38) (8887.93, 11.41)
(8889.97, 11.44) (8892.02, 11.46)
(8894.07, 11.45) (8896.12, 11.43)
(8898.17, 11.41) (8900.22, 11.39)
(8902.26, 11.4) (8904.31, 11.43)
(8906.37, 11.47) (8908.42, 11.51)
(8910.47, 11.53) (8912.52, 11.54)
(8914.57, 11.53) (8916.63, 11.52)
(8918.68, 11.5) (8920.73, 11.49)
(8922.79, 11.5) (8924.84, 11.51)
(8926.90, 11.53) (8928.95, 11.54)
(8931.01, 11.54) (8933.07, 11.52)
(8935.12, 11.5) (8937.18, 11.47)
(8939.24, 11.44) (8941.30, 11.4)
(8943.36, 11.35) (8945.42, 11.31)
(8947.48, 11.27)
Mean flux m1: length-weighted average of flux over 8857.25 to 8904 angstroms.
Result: 11.4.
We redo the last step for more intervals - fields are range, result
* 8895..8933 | 11.5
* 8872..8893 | 11.4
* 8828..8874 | 11.4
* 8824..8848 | 11.4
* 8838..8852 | 11.5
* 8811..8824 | 11.3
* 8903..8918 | 11.5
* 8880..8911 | 11.4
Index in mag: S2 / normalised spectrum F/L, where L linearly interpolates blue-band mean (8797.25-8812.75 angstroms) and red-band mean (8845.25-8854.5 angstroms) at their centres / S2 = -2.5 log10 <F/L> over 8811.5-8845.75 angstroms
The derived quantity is 0.01 mag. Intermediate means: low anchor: 11.3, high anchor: 11.5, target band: 11.3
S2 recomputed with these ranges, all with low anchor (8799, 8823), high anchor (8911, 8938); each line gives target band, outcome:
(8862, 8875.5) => 0.002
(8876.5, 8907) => 0.004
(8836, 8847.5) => -0.013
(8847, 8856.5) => -0.013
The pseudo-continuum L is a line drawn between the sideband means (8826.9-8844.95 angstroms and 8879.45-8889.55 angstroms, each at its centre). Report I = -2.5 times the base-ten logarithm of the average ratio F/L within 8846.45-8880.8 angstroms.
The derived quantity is -0.01 mag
